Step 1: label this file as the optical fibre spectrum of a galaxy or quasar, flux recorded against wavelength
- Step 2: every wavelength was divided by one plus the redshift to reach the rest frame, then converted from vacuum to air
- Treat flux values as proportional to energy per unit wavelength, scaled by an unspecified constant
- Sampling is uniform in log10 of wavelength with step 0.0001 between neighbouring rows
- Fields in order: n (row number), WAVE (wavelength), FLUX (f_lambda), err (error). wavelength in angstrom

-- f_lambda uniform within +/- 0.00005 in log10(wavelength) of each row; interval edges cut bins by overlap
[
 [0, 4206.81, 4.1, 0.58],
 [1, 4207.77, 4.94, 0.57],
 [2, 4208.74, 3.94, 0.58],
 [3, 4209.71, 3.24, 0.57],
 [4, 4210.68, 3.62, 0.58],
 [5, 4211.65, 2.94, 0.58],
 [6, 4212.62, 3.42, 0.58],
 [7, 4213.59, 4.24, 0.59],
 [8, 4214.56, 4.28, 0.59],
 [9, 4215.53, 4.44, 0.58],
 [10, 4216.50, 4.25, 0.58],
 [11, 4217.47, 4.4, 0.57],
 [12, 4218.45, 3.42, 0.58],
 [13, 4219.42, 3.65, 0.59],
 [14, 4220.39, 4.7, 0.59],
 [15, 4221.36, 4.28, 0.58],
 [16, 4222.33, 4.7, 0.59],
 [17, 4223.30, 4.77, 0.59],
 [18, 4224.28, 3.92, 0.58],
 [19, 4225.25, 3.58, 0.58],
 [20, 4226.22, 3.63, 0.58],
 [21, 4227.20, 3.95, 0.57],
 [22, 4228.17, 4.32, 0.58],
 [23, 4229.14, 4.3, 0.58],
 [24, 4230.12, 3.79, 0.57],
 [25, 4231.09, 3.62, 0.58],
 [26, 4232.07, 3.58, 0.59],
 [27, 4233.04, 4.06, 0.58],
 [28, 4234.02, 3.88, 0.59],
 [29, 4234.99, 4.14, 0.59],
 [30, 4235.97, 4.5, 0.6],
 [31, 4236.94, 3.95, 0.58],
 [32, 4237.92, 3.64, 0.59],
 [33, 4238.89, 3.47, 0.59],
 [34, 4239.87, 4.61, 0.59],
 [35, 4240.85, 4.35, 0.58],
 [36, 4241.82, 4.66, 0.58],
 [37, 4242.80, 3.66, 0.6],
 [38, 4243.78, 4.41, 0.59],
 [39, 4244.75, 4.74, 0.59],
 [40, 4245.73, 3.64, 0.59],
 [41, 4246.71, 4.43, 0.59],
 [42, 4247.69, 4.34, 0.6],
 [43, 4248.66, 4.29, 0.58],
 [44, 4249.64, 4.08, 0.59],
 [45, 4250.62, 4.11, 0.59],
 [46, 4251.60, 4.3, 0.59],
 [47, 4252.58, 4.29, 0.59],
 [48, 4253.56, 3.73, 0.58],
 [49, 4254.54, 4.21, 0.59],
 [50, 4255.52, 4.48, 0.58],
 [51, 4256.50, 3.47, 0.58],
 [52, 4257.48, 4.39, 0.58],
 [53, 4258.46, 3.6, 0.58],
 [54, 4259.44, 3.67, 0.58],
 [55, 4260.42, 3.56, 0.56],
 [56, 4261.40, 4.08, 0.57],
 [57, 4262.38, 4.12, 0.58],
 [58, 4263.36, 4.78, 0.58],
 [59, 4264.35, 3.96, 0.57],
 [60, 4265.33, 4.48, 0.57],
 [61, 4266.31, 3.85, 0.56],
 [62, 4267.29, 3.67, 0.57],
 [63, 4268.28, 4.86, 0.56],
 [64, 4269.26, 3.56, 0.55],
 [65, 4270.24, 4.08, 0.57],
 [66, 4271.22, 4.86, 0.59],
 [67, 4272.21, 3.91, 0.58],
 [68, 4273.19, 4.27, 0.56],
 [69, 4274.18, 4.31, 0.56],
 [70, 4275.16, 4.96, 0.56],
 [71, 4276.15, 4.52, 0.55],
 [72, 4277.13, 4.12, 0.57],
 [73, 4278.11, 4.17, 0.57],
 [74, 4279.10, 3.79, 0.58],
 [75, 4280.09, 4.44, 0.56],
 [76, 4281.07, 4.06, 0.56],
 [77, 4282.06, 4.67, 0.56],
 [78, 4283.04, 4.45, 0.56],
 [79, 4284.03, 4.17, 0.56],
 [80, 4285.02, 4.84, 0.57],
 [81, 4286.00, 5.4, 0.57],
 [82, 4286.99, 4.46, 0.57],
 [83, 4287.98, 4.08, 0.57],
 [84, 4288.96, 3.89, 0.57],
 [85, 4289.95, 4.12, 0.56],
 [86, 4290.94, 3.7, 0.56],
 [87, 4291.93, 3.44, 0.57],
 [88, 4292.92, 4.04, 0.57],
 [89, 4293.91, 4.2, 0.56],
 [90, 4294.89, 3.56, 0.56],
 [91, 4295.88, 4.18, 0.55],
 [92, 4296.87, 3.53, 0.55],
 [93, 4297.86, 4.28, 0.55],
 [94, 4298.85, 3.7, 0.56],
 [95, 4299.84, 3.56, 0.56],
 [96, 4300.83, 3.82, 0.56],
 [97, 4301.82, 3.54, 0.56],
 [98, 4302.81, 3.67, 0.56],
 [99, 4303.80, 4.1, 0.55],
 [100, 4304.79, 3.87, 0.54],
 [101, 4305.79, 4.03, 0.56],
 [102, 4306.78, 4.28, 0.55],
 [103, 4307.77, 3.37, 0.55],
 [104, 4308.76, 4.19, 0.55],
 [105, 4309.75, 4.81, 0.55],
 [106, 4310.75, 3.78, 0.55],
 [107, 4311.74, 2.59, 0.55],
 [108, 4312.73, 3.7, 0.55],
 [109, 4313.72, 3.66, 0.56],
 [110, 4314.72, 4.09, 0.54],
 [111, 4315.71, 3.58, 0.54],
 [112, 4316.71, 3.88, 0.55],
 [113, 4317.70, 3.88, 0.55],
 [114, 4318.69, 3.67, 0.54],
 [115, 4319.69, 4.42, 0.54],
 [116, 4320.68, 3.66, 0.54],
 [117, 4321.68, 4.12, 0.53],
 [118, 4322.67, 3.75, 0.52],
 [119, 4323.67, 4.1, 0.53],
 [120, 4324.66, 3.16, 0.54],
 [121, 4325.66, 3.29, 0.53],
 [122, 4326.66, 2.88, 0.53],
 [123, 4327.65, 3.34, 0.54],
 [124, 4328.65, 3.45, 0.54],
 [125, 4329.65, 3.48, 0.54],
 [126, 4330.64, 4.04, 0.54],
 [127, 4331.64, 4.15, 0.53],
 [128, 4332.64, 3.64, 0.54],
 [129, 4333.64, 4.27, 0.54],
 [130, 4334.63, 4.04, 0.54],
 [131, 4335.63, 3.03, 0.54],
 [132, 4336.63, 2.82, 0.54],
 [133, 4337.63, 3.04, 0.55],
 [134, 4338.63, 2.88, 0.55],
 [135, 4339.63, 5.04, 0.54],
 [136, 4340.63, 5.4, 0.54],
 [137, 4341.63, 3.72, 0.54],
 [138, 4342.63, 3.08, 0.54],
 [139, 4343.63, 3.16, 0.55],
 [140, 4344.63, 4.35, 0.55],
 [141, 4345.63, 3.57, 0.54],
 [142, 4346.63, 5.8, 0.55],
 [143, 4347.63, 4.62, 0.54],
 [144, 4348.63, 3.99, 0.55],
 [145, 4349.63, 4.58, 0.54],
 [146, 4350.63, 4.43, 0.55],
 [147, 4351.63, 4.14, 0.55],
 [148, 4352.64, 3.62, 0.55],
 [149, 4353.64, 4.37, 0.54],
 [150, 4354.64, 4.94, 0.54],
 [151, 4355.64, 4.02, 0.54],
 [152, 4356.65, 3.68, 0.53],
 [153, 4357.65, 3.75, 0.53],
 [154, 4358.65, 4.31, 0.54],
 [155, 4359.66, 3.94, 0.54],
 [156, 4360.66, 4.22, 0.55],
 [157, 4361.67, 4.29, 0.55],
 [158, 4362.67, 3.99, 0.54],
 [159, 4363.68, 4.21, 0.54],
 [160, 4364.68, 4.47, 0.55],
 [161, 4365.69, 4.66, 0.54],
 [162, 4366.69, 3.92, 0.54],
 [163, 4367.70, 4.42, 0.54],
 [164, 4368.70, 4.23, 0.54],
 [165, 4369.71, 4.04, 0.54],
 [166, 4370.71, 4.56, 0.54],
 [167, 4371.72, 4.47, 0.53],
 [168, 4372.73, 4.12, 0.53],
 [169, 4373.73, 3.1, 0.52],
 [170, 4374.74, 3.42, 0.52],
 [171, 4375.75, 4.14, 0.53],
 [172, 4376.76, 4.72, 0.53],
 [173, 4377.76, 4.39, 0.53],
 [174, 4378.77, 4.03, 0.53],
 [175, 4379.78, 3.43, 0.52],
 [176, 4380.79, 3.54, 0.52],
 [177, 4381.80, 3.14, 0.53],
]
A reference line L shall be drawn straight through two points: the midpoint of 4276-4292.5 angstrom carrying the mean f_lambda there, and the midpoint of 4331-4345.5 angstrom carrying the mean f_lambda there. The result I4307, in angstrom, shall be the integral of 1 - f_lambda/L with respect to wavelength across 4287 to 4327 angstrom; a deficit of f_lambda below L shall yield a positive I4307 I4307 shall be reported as 2.2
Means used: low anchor 4.25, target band 3.82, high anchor 3.75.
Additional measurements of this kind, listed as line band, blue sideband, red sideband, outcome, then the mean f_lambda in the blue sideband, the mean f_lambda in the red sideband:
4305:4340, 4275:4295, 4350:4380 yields 4.0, 4.24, 4.14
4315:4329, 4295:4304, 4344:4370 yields 1.1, 3.8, 4.25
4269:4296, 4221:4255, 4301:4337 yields -2.2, 4.11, 3.74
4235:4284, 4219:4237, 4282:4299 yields -0.7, 4.07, 4.15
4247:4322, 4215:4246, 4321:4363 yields -0.9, 4.1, 3.92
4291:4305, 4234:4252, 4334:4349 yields 0.7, 4.18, 3.91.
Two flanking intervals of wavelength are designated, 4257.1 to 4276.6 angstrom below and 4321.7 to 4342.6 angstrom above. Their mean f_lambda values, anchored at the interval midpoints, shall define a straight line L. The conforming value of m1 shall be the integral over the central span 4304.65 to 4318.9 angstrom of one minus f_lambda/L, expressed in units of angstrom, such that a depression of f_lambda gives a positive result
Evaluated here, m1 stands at 0.0 angstrom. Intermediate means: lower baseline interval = 4.17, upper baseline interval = 3.67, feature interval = 3.83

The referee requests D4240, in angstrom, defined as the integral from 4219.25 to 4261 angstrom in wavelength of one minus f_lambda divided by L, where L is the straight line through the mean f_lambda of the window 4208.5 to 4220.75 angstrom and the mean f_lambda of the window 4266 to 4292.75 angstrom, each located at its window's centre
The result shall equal -0.7 angstrom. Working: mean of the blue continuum 3.88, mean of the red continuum 4.25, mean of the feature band 4.08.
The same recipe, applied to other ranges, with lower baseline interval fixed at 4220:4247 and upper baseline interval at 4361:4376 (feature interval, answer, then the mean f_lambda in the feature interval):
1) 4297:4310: 0.7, 3.91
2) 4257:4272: 0.1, 4.1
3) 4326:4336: 1.2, 3.64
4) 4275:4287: -1.0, 4.45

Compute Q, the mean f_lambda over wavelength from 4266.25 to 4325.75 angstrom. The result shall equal 4.02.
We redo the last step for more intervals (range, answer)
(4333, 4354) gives 3.99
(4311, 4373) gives 3.95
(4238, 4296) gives 4.18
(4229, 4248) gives 4.08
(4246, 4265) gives 4.1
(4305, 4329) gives 3.74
